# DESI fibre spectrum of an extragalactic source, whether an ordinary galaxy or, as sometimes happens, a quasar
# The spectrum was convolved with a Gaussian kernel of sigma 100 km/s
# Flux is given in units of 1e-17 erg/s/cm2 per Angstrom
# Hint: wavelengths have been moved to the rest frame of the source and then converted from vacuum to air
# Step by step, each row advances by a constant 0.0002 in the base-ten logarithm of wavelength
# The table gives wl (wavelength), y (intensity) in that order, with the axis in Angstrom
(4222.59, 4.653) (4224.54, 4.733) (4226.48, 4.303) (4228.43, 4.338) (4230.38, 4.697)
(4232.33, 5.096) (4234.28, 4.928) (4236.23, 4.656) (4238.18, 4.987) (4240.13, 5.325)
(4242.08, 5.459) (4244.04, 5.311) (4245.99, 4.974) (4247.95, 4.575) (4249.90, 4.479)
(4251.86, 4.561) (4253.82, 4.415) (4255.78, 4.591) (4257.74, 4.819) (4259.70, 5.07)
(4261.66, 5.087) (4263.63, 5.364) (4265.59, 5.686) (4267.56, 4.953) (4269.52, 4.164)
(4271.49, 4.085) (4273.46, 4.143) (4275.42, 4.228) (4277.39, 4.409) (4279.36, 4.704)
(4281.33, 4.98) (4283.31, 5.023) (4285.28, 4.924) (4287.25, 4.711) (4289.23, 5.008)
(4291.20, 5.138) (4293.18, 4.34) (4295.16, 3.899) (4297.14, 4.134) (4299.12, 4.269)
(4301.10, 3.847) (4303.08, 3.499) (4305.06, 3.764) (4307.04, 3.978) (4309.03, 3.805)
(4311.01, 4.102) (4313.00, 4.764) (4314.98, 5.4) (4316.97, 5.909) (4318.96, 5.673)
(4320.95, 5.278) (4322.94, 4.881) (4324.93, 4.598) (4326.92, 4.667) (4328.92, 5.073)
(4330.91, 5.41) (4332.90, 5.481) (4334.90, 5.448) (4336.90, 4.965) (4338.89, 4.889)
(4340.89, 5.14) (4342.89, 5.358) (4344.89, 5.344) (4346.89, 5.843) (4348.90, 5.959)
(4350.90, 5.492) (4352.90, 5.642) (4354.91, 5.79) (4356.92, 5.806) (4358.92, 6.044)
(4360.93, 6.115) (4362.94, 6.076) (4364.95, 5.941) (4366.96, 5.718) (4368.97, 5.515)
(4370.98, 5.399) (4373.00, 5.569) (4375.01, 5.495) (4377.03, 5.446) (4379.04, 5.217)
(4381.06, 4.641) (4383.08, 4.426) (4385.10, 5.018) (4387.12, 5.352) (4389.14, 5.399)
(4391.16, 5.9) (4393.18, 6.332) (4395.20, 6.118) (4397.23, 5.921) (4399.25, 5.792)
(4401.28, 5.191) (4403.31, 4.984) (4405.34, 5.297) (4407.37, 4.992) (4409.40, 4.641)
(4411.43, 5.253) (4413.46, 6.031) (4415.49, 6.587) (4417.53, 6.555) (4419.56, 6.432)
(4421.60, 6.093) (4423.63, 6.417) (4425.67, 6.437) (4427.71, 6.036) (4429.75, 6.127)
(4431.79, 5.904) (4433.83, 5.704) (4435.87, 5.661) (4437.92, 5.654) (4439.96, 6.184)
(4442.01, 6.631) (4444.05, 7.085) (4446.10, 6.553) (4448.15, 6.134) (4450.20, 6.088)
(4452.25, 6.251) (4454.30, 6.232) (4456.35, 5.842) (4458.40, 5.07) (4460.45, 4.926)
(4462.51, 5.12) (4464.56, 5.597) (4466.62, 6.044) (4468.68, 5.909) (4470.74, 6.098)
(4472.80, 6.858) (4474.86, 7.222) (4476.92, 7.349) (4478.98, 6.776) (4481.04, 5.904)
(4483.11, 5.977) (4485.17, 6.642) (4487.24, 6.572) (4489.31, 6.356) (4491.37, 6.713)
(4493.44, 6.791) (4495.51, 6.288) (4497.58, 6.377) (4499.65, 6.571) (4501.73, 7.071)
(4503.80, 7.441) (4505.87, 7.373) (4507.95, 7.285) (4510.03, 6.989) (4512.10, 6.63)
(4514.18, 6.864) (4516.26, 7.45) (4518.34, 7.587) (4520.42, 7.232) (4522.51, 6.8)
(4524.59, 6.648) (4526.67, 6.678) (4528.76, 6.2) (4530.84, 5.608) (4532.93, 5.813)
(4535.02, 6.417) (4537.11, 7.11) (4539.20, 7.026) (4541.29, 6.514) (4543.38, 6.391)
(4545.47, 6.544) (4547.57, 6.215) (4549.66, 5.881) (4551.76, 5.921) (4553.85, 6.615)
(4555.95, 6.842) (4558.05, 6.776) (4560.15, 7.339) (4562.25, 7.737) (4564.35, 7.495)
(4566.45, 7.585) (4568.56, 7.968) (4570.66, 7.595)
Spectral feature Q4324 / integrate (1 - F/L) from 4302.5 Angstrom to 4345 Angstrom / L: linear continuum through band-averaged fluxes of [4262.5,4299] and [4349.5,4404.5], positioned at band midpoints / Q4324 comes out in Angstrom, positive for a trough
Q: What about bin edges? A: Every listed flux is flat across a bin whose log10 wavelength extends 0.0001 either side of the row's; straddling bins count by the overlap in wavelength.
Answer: 1.5 Angstrom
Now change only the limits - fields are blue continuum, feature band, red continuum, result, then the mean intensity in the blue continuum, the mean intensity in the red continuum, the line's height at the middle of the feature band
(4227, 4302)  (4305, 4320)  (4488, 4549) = 1.1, 4.72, 6.72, 5.1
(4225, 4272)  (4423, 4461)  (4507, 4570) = 0.6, 4.84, 6.81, 6.15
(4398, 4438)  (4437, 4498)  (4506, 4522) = 2.3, 5.79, 7.15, 6.49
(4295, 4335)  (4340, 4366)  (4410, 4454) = -2.9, 4.66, 6.17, 5.15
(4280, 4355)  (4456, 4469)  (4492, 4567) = 1.5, 4.9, 6.78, 6.18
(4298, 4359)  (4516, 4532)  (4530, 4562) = -1.0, 5.02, 6.5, 6.35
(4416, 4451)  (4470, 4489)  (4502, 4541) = -0.2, 6.22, 6.84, 6.55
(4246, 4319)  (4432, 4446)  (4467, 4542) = -0.2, 4.6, 6.69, 6.08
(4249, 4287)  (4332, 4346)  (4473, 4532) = 0.3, 4.72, 6.76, 5.34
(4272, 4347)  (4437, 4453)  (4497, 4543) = -0.7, 4.75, 6.8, 6.07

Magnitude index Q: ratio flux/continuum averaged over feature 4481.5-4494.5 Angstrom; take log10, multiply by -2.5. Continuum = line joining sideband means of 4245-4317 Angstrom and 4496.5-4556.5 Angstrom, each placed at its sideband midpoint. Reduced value -0.02 mag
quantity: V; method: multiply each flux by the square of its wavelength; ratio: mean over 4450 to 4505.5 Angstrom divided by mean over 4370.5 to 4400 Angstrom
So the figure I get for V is 1.2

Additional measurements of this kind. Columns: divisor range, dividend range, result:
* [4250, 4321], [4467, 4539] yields 1.60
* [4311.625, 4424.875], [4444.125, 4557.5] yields 1.25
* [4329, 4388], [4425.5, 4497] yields 1.19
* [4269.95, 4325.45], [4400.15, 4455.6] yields 1.39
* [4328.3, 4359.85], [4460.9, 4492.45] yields 1.22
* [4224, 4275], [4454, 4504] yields 1.46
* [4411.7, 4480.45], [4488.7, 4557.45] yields 1.12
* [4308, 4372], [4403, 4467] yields 1.15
